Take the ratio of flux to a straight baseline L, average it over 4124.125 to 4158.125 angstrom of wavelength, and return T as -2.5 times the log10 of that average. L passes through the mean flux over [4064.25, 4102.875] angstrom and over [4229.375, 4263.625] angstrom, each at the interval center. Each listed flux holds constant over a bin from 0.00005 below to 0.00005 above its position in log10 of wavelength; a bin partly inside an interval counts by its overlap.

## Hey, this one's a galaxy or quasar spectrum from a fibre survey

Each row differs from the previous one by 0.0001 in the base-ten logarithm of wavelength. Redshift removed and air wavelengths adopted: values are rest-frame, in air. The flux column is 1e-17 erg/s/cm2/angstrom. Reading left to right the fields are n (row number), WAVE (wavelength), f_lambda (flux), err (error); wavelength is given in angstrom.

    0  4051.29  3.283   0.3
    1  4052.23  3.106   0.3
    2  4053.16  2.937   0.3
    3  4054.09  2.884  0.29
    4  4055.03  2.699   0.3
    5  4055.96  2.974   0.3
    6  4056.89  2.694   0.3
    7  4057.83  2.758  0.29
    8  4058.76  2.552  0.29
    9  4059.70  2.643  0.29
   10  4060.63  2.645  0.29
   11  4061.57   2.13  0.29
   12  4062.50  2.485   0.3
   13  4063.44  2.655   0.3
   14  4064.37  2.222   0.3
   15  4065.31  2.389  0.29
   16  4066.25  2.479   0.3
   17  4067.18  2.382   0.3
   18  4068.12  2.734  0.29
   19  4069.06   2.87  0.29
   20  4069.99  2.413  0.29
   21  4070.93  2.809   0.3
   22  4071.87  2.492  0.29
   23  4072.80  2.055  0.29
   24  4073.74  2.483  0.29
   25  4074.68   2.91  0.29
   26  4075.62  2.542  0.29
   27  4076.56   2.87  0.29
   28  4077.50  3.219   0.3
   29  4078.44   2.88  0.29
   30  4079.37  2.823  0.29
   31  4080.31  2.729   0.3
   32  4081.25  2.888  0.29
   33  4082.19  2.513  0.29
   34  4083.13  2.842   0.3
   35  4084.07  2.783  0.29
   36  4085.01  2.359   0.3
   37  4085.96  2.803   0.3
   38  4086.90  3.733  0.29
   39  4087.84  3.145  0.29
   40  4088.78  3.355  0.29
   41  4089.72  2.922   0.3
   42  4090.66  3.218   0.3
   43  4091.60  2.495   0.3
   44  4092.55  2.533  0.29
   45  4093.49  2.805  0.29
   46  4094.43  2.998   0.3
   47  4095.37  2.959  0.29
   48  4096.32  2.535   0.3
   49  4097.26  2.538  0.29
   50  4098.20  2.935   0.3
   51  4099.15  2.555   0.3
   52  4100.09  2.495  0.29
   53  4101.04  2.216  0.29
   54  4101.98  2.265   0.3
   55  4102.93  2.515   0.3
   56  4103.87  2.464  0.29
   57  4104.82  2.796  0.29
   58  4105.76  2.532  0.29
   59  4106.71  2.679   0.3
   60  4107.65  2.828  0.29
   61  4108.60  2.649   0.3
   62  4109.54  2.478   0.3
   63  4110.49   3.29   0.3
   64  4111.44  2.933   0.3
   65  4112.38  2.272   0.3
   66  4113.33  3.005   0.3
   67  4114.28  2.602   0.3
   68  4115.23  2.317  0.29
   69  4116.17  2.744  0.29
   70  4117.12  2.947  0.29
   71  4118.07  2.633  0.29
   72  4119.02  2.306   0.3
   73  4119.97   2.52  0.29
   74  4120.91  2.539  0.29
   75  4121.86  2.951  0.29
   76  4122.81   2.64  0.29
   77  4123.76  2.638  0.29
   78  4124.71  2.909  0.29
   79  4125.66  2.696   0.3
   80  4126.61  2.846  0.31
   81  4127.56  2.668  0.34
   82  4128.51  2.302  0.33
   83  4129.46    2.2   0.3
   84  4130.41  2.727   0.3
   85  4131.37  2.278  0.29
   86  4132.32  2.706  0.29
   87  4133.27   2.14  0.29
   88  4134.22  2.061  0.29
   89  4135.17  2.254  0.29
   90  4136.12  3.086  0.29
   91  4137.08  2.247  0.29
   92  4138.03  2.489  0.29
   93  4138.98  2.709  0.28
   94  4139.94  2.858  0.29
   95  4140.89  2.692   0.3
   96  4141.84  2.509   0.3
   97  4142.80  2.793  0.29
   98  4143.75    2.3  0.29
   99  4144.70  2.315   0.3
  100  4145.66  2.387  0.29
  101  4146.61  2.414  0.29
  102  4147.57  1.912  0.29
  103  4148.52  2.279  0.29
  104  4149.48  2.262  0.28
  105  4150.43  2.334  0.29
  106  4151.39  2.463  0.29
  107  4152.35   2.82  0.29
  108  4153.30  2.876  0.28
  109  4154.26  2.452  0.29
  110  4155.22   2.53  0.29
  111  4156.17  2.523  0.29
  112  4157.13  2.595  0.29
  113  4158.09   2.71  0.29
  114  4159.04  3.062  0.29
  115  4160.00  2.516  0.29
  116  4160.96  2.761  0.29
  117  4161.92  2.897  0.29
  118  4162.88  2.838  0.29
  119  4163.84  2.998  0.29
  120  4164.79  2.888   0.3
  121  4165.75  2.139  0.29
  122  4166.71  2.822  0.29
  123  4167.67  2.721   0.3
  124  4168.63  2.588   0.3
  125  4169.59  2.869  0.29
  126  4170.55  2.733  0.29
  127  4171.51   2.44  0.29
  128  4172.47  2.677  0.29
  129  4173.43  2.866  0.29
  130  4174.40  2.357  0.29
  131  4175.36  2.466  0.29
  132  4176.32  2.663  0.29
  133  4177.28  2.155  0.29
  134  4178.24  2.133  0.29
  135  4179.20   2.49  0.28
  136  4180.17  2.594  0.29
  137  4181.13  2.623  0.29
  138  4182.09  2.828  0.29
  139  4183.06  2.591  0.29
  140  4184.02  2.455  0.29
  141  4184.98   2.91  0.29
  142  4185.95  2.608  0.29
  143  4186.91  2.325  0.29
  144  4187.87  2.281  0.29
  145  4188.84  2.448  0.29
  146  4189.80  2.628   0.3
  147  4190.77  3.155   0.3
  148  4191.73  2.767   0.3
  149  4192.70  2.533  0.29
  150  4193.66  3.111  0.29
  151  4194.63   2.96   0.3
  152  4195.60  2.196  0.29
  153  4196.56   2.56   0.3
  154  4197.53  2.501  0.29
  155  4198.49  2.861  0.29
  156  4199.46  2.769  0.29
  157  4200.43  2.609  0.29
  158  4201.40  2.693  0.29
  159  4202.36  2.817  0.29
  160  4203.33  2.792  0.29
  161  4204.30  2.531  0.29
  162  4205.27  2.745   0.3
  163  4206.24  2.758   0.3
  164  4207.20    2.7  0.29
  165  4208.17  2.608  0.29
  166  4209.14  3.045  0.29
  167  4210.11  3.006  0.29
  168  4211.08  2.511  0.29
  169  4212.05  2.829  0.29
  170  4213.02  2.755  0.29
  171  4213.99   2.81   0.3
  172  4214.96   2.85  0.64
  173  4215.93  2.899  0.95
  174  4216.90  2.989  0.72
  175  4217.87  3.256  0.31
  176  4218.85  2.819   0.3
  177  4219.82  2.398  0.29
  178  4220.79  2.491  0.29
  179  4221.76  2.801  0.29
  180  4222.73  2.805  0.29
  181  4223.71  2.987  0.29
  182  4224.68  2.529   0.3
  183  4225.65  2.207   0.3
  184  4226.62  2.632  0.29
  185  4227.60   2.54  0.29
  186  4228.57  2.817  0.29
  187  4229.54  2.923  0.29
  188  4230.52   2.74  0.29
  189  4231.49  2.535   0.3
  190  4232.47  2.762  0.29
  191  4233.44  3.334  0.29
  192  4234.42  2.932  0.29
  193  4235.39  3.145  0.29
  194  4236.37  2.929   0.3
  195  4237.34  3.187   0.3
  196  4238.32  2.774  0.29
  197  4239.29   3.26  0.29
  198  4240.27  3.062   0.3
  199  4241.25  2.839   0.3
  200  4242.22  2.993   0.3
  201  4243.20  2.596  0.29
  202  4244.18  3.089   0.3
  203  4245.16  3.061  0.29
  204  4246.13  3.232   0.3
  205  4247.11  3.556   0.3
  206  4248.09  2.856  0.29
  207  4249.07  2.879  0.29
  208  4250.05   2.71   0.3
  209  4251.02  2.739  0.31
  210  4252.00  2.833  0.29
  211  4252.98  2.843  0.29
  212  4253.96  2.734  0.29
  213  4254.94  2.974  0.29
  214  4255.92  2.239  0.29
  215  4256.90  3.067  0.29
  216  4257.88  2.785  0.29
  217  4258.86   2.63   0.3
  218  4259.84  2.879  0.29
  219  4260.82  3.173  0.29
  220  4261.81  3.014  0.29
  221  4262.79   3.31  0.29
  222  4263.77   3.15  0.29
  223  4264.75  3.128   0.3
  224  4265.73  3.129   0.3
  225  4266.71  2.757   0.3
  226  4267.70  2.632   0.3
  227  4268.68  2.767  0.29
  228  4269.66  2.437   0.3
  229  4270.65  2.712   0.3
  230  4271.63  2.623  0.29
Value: 0.12 mag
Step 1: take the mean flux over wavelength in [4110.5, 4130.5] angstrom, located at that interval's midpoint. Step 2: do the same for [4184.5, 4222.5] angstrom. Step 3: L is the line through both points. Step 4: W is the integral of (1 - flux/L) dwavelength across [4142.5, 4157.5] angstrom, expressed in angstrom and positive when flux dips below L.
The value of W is 1.3 angstrom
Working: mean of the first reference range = 2.65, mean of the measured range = 2.45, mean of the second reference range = 2.73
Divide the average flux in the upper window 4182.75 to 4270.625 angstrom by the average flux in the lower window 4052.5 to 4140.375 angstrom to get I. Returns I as 1.05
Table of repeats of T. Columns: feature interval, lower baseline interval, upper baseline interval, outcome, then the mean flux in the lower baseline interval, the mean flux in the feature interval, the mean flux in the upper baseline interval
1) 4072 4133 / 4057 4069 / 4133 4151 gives -0.094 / 2.52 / 2.7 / 2.43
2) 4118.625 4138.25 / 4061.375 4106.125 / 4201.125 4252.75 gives 0.082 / 2.69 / 2.54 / 2.84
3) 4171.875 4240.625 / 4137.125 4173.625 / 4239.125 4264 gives 0.022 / 2.6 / 2.72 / 2.94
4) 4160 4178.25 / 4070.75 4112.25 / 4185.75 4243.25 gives 0.047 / 2.74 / 2.64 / 2.77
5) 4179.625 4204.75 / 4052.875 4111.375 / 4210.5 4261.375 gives 0.059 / 2.7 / 2.66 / 2.85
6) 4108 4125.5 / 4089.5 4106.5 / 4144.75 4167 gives -0.025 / 2.65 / 2.69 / 2.58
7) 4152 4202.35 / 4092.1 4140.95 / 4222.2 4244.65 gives 0.036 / 2.61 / 2.65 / 2.85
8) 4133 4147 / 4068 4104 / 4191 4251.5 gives 0.116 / 2.74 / 2.49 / 2.82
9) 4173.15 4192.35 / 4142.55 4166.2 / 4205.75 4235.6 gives 0.039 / 2.56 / 2.56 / 2.78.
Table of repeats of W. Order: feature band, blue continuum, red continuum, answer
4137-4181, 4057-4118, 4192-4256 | 2.92 angstrom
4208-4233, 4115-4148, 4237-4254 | 0.99 angstrom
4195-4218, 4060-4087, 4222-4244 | 0.53 angstrom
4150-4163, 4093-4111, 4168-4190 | -0.41 angstrom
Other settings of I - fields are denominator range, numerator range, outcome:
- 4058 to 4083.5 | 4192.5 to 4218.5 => 1.06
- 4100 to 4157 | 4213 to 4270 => 1.12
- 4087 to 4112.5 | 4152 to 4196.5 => 0.96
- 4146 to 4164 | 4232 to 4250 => 1.17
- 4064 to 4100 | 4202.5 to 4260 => 1.03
